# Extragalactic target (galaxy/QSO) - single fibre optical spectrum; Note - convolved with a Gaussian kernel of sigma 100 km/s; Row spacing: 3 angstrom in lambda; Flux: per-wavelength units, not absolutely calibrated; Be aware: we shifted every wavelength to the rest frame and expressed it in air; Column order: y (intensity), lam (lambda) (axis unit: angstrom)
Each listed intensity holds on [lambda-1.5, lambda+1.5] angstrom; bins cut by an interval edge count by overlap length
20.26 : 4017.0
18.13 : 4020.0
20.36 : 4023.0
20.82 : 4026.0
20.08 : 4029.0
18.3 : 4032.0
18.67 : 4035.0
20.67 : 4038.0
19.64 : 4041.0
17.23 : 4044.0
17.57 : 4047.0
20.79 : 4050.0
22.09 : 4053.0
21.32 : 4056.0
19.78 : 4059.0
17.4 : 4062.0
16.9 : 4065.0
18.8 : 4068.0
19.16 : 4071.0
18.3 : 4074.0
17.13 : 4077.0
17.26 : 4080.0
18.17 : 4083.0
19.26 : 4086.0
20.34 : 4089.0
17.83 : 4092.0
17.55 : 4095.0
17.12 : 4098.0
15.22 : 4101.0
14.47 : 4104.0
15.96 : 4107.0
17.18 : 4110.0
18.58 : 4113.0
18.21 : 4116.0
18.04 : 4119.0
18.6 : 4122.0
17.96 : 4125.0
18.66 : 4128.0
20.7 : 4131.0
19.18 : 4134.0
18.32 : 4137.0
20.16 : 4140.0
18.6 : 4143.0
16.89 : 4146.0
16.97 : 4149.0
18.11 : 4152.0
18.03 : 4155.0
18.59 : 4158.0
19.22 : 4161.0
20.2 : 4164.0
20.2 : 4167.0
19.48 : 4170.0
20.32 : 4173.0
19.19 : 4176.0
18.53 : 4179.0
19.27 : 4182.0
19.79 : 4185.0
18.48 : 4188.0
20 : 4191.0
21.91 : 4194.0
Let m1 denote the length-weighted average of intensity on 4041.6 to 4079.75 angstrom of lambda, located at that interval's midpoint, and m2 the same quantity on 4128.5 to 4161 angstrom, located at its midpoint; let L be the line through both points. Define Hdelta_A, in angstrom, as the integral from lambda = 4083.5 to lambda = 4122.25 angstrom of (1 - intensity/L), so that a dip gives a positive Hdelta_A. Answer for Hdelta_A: 2.4 angstrom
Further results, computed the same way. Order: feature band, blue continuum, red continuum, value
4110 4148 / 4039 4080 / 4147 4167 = 0.2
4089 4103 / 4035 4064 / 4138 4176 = 1.5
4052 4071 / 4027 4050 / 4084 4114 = -0.9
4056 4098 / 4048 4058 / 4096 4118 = 1.7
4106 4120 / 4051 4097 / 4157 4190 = 1.0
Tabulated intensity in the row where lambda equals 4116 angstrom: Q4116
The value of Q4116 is 18.21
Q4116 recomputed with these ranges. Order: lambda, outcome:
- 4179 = 18.53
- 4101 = 15.22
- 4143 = 18.6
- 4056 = 21.32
